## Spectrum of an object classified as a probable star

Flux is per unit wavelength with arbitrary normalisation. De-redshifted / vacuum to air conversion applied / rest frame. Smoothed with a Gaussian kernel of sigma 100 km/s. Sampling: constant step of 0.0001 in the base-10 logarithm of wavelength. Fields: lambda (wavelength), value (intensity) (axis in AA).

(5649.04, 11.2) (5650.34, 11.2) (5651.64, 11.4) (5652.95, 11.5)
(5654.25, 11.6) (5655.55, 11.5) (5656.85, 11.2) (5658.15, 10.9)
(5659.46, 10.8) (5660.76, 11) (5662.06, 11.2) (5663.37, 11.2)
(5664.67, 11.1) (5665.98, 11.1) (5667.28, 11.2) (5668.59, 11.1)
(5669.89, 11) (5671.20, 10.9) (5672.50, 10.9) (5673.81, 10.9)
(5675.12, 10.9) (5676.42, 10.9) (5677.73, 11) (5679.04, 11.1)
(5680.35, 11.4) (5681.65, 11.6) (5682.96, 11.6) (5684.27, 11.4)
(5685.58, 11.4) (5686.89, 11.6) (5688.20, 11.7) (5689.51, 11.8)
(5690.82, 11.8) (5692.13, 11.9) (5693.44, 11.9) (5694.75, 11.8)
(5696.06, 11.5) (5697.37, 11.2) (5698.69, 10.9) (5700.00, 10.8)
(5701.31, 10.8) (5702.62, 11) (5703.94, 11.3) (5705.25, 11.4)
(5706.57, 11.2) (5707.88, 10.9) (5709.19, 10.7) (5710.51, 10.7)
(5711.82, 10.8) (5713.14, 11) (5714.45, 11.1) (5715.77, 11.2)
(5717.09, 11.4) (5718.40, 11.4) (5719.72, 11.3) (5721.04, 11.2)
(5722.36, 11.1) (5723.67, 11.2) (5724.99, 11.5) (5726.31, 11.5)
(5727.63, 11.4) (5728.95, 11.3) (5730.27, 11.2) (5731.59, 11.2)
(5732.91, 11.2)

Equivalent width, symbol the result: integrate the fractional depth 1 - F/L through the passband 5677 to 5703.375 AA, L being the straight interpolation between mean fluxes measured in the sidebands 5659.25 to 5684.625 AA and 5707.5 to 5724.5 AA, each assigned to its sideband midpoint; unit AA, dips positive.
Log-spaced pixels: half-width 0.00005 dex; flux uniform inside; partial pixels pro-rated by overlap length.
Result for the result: -0.7 AA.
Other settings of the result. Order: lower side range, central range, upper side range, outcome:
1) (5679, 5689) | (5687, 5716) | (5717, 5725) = 0.4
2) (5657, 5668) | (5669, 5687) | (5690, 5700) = 0.2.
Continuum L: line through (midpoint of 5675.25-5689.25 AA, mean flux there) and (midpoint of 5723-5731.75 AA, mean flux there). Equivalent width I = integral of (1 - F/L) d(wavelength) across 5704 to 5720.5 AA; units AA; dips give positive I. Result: 0.4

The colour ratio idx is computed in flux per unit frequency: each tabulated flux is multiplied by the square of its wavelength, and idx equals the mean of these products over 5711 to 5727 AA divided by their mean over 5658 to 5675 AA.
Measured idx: 1.04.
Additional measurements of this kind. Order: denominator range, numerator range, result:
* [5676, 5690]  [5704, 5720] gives 0.98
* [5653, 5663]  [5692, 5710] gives 1.02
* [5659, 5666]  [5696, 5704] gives 1.01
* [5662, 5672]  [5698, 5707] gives 1.01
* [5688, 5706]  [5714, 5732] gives 1.00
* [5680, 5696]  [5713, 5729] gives 0.98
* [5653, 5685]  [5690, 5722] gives 1.02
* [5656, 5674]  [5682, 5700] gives 1.05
